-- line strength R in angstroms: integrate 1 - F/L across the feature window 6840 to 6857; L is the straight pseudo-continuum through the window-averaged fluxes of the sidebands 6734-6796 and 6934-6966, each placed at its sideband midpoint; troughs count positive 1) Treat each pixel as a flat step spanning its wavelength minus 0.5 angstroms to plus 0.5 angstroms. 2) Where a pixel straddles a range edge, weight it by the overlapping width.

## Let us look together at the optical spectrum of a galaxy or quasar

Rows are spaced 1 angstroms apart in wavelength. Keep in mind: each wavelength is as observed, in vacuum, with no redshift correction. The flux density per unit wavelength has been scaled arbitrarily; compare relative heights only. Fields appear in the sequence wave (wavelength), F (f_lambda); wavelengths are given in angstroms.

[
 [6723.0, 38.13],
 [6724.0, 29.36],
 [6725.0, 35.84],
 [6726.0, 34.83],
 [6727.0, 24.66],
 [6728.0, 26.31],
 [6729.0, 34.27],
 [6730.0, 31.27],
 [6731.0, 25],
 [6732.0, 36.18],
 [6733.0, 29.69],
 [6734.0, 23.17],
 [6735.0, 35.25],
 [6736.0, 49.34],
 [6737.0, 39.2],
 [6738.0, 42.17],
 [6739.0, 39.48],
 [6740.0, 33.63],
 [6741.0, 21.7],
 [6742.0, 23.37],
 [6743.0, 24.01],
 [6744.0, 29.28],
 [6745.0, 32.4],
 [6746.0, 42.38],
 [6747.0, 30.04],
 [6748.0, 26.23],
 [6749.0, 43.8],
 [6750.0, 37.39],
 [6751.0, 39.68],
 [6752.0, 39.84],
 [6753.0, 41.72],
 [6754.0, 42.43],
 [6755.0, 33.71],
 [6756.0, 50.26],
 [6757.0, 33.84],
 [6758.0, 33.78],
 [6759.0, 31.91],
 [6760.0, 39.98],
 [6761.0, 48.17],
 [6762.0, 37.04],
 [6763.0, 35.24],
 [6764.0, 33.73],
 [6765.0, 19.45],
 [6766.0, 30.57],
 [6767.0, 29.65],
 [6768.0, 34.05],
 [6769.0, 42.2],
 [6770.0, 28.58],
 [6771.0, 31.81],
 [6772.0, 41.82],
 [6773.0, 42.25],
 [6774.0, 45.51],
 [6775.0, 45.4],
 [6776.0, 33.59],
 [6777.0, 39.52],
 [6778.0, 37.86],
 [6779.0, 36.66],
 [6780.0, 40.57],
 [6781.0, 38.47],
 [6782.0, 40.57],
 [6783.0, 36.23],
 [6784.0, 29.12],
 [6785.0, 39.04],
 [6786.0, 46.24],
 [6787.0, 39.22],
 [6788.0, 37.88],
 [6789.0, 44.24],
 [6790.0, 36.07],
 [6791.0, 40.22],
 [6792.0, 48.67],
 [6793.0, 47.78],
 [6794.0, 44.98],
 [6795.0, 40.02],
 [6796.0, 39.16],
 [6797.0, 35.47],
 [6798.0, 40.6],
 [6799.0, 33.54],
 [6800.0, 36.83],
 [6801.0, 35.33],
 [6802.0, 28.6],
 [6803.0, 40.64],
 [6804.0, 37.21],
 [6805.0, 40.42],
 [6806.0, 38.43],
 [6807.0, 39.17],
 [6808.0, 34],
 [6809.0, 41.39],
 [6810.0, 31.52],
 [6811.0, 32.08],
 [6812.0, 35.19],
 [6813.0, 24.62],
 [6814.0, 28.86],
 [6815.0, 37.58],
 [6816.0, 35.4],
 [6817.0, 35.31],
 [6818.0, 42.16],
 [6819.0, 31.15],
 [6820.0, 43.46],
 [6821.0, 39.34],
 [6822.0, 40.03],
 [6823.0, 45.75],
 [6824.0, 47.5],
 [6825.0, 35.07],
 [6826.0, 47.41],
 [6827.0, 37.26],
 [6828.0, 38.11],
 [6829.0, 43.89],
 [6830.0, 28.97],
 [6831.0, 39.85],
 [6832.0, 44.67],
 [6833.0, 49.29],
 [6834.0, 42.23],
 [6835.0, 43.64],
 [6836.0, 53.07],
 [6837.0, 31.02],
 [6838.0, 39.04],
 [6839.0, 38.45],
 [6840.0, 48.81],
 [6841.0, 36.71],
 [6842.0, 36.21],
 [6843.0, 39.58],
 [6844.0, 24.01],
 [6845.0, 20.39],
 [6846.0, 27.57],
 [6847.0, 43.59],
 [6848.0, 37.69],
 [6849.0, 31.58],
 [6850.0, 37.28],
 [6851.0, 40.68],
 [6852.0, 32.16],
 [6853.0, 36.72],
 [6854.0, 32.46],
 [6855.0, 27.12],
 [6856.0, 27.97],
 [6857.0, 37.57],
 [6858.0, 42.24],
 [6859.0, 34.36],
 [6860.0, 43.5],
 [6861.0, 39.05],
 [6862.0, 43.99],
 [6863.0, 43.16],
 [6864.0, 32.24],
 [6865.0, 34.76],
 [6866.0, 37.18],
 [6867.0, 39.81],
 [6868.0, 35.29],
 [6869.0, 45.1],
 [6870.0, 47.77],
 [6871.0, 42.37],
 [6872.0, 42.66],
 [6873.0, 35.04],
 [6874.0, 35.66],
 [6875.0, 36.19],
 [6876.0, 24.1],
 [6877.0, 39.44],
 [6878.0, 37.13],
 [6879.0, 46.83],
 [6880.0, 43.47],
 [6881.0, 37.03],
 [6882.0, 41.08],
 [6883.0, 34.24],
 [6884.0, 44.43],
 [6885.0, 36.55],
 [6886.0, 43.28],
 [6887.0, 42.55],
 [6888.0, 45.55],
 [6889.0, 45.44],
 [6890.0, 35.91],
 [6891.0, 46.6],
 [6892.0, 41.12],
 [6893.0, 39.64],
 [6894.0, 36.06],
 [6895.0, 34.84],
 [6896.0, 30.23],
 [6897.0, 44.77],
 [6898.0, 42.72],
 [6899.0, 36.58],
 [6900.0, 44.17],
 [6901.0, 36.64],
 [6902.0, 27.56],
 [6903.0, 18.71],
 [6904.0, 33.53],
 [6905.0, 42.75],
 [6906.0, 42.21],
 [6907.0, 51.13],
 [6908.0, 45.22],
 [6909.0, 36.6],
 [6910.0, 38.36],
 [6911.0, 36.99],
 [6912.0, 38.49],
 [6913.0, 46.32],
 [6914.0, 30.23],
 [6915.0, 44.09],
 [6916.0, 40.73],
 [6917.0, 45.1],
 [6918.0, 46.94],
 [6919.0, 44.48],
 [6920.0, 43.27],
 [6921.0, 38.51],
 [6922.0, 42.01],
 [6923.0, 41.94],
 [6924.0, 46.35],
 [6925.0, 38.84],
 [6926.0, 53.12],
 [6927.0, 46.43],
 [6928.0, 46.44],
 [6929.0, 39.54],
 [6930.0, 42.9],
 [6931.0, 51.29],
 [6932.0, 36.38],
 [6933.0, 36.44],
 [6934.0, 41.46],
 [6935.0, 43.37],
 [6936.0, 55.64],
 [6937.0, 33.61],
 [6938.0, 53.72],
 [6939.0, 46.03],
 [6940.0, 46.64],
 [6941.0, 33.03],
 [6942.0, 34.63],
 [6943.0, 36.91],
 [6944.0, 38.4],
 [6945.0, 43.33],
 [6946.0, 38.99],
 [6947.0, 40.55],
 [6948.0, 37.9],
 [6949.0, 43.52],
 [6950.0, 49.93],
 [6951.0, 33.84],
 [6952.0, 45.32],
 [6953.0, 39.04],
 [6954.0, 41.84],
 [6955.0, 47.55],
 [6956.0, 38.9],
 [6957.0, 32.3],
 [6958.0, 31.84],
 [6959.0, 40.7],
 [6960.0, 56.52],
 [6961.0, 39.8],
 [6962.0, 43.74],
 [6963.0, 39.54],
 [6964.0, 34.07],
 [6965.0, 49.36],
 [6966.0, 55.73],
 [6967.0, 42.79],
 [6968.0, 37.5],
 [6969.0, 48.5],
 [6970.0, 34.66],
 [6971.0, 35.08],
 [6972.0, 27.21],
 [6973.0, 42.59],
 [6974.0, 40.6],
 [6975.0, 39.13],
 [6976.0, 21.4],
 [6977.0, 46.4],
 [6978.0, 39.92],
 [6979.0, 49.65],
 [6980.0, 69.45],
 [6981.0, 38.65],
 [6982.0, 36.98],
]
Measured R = 2.4 angstroms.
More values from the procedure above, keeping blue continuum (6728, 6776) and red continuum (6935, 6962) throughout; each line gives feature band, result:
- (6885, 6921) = 0.2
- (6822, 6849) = -0.8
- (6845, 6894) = 1.0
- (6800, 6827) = 0.0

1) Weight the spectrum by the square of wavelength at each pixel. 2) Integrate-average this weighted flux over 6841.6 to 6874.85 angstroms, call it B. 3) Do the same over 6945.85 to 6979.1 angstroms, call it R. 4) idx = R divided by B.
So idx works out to 1.15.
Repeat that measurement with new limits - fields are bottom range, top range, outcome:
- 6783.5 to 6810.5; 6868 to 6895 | 1.06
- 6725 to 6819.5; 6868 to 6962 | 1.18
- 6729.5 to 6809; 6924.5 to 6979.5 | 1.19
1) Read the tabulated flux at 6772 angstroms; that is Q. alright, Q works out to 41.82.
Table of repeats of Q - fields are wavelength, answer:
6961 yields 39.8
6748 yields 26.23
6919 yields 44.48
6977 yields 46.4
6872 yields 42.66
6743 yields 24.01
